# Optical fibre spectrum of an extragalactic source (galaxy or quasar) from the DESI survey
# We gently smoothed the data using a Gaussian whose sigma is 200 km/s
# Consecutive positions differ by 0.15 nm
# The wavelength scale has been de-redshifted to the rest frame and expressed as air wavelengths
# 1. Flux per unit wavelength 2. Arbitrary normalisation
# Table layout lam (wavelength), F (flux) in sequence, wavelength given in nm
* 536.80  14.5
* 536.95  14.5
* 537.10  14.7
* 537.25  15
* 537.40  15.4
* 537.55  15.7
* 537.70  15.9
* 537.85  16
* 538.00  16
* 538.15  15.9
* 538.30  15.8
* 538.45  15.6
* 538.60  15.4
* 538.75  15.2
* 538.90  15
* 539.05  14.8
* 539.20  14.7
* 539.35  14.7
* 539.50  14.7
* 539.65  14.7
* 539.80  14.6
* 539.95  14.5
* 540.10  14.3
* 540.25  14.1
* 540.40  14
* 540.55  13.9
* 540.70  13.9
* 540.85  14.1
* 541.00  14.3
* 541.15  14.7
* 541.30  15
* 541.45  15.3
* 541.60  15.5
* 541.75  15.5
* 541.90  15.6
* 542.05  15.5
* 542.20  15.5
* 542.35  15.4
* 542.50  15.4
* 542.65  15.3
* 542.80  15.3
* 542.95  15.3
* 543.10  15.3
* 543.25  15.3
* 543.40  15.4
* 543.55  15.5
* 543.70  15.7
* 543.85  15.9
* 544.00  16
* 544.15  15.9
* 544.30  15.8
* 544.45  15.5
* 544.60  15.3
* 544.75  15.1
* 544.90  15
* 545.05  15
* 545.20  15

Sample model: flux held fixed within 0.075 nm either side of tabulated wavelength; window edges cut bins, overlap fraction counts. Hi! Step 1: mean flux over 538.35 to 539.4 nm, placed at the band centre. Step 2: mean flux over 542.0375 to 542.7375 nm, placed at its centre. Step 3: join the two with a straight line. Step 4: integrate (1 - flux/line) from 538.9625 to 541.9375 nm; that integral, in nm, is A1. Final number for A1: 0.12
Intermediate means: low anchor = 15.1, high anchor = 15.4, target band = 14.6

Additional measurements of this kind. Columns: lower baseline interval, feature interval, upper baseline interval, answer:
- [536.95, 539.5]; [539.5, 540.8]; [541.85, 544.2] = 0.09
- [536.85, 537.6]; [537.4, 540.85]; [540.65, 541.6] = -0.03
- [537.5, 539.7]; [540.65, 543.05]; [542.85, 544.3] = 0.06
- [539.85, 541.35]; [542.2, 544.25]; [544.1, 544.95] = -0.06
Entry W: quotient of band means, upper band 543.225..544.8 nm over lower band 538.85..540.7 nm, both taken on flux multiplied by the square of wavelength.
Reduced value 1.1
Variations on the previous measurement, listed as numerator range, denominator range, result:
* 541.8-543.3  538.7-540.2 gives 1.06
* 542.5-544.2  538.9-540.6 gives 1.09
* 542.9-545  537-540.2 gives 1.04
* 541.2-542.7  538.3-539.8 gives 1.04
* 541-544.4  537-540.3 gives 1.04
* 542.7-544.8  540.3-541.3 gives 1.10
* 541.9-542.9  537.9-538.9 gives 1.00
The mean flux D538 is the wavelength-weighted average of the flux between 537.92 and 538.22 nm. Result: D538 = 16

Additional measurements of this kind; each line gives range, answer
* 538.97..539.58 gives 14.7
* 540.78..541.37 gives 14.5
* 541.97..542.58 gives 15.4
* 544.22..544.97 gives 15.3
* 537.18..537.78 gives 15.5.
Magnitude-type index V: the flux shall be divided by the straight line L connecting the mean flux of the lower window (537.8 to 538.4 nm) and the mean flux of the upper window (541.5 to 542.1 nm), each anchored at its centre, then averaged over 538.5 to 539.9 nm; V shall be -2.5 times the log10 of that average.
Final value 0.07 mag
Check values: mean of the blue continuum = 15.9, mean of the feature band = 14.9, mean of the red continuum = 15.5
